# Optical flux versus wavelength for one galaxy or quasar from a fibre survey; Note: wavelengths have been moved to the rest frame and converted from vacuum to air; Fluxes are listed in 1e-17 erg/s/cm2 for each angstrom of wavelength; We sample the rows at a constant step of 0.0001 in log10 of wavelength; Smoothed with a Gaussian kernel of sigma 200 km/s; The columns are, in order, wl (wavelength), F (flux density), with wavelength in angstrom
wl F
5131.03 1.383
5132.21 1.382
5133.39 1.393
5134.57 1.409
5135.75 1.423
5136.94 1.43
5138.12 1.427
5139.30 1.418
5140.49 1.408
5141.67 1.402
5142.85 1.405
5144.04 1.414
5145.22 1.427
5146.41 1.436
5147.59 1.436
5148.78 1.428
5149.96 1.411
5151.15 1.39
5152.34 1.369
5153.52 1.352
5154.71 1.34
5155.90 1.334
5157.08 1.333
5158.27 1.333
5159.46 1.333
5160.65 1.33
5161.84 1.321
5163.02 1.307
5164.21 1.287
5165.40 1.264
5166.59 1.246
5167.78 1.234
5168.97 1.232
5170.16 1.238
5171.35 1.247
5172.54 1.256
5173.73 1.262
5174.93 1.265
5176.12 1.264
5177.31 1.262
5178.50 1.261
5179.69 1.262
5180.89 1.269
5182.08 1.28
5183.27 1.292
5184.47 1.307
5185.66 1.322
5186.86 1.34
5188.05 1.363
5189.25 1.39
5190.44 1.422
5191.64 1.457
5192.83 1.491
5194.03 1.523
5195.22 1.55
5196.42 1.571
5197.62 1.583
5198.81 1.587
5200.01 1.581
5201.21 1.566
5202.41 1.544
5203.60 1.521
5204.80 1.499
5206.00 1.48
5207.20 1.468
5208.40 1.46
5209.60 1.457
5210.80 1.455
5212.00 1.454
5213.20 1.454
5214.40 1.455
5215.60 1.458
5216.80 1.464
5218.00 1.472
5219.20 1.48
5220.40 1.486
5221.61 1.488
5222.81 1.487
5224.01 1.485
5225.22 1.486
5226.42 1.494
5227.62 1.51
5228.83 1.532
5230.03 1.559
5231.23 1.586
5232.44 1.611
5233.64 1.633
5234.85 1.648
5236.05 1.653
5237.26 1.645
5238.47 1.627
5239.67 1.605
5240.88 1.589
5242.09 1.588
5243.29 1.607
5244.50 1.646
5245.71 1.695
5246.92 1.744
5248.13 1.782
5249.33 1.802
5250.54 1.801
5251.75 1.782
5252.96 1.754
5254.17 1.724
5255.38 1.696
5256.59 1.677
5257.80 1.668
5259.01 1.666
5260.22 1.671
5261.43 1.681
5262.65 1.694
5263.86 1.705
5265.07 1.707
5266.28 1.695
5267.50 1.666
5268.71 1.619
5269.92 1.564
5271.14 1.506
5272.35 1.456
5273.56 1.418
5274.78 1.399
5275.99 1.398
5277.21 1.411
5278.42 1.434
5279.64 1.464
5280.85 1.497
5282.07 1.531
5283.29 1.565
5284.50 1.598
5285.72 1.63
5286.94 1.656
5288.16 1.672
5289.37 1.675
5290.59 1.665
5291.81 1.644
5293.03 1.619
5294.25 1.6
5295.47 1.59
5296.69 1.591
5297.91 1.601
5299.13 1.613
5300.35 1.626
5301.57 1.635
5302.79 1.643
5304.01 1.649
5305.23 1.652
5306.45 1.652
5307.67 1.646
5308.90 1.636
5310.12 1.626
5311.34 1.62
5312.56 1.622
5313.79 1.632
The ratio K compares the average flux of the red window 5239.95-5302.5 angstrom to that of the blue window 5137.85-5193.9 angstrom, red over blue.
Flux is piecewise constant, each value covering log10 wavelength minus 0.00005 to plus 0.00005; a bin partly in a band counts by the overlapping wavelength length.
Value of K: 1.2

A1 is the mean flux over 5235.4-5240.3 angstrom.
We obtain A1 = 1.63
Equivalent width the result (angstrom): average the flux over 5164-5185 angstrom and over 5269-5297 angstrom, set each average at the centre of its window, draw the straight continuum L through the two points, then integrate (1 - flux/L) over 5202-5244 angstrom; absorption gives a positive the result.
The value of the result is -4.2 angstrom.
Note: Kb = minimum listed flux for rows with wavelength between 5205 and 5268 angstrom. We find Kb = 1.454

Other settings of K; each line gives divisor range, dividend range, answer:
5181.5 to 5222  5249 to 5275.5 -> 1.13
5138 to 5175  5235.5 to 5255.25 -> 1.26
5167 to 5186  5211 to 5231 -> 1.18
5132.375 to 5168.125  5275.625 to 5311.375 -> 1.17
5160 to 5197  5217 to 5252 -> 1.21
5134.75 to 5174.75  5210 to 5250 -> 1.16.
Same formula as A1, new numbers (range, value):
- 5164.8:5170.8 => 1.24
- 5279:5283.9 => 1.51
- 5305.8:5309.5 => 1.64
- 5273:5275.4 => 1.41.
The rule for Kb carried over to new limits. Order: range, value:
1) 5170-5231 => 1.238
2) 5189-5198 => 1.39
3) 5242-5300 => 1.398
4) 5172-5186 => 1.256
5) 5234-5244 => 1.588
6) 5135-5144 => 1.402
